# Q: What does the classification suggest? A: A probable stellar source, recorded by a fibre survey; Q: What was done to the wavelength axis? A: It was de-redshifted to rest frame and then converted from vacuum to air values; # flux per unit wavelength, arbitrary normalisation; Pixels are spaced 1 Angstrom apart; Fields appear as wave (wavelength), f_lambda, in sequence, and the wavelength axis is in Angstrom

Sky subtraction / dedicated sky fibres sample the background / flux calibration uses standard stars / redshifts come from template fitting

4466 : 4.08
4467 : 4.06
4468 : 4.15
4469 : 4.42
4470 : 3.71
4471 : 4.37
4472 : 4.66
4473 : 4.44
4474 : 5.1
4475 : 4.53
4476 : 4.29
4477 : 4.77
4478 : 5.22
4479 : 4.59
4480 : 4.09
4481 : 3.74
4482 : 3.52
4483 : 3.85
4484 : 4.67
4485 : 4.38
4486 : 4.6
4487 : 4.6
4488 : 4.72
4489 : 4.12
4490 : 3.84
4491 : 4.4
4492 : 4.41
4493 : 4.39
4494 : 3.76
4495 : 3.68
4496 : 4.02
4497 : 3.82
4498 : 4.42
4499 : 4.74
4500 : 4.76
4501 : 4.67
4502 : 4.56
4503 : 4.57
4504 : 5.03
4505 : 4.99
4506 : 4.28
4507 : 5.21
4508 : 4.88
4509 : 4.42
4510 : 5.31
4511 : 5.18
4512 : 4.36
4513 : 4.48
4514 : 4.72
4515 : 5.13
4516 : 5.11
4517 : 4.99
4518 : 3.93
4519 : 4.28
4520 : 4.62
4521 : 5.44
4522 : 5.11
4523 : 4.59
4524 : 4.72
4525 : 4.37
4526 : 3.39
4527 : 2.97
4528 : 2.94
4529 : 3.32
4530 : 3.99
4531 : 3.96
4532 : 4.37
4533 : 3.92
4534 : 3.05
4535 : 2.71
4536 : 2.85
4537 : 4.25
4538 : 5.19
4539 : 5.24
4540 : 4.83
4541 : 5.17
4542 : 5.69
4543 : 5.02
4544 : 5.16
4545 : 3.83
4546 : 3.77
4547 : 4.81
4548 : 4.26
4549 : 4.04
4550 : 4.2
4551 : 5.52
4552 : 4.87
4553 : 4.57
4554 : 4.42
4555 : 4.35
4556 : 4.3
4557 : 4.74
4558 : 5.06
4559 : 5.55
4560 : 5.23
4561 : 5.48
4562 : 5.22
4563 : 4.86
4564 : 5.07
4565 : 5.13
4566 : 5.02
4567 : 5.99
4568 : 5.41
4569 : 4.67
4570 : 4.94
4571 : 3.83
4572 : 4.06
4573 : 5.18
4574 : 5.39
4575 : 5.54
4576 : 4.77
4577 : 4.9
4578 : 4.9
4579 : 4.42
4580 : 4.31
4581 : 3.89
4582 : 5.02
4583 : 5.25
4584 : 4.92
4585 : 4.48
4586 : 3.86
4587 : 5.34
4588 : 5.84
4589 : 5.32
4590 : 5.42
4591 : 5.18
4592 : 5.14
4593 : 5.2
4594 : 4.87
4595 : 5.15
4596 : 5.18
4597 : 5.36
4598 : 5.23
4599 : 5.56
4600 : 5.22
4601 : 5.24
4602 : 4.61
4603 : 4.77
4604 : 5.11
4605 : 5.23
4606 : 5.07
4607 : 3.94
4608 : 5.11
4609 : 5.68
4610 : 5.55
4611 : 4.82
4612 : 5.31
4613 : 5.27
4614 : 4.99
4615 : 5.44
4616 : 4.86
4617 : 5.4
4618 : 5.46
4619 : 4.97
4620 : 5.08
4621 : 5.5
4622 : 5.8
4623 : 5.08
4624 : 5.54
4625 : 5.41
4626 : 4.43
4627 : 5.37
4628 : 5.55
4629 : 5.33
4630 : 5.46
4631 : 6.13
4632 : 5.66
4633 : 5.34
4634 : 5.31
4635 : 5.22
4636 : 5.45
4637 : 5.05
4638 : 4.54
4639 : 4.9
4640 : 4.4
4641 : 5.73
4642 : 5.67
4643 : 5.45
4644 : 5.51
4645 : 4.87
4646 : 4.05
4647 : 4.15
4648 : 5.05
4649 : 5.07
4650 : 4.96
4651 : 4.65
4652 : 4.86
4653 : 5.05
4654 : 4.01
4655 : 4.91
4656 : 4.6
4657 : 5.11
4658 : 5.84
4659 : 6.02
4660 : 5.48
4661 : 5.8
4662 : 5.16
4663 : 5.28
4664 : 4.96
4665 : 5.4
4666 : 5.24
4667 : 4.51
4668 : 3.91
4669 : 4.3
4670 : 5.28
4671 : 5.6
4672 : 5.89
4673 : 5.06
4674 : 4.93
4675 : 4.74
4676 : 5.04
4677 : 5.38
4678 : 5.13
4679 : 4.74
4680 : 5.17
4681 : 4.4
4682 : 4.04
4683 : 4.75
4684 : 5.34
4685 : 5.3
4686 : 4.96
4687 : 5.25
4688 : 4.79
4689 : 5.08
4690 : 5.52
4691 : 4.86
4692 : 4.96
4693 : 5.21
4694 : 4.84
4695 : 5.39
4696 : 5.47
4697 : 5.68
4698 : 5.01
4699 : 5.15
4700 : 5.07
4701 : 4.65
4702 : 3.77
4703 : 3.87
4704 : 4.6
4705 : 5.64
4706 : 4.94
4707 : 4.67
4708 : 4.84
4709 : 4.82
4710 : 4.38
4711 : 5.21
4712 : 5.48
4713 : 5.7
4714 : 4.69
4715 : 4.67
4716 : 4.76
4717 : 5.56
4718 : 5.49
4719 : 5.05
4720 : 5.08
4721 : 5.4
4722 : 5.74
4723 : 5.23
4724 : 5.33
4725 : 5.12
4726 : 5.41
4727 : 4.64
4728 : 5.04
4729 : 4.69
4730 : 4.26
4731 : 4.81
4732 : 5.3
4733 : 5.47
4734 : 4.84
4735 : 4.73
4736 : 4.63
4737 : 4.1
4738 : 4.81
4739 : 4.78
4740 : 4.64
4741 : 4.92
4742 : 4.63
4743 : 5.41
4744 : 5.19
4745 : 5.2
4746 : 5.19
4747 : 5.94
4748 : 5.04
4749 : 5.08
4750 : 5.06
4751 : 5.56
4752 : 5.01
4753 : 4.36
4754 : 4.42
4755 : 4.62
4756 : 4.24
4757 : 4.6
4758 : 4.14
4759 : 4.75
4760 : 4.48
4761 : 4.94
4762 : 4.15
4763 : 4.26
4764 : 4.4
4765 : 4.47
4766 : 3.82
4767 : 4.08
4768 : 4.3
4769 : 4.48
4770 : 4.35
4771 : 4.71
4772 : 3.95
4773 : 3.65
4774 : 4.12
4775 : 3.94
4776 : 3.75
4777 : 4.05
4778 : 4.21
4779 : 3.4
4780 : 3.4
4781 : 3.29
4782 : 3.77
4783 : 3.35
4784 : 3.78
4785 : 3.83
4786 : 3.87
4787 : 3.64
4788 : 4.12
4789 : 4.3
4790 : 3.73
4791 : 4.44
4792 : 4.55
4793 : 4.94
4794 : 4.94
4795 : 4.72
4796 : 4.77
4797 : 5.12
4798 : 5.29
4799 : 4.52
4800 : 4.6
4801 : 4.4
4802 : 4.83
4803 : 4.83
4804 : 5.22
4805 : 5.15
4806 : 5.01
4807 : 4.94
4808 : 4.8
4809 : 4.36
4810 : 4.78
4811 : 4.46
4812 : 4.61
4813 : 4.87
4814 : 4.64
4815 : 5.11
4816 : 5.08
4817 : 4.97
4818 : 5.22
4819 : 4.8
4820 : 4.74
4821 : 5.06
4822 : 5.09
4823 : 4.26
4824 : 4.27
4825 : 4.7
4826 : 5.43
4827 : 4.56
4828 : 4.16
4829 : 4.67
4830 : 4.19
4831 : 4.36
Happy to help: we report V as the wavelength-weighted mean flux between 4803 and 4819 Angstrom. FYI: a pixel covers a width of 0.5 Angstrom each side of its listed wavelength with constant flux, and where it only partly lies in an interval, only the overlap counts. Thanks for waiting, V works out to 4.88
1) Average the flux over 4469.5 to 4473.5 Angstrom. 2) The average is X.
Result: 4.29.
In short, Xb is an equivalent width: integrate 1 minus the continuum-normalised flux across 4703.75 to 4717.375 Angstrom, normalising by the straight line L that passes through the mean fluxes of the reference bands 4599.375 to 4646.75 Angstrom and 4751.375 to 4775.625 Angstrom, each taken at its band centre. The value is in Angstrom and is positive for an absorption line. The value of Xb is -1.0 Angstrom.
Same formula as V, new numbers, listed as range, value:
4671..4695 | 5.04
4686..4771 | 4.88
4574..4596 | 4.95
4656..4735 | 5.05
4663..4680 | 5.02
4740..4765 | 4.81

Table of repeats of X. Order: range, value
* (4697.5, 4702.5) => 4.73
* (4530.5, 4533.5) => 4.08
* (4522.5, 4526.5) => 4.27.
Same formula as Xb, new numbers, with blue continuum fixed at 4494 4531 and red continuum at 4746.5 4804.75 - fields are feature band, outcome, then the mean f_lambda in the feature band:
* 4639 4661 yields -3.1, 5.04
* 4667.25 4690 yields -2.8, 4.97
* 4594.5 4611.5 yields -2.6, 5.11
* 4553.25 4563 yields -1.0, 4.92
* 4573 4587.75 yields -1.3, 4.82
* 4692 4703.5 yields -1.3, 4.92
